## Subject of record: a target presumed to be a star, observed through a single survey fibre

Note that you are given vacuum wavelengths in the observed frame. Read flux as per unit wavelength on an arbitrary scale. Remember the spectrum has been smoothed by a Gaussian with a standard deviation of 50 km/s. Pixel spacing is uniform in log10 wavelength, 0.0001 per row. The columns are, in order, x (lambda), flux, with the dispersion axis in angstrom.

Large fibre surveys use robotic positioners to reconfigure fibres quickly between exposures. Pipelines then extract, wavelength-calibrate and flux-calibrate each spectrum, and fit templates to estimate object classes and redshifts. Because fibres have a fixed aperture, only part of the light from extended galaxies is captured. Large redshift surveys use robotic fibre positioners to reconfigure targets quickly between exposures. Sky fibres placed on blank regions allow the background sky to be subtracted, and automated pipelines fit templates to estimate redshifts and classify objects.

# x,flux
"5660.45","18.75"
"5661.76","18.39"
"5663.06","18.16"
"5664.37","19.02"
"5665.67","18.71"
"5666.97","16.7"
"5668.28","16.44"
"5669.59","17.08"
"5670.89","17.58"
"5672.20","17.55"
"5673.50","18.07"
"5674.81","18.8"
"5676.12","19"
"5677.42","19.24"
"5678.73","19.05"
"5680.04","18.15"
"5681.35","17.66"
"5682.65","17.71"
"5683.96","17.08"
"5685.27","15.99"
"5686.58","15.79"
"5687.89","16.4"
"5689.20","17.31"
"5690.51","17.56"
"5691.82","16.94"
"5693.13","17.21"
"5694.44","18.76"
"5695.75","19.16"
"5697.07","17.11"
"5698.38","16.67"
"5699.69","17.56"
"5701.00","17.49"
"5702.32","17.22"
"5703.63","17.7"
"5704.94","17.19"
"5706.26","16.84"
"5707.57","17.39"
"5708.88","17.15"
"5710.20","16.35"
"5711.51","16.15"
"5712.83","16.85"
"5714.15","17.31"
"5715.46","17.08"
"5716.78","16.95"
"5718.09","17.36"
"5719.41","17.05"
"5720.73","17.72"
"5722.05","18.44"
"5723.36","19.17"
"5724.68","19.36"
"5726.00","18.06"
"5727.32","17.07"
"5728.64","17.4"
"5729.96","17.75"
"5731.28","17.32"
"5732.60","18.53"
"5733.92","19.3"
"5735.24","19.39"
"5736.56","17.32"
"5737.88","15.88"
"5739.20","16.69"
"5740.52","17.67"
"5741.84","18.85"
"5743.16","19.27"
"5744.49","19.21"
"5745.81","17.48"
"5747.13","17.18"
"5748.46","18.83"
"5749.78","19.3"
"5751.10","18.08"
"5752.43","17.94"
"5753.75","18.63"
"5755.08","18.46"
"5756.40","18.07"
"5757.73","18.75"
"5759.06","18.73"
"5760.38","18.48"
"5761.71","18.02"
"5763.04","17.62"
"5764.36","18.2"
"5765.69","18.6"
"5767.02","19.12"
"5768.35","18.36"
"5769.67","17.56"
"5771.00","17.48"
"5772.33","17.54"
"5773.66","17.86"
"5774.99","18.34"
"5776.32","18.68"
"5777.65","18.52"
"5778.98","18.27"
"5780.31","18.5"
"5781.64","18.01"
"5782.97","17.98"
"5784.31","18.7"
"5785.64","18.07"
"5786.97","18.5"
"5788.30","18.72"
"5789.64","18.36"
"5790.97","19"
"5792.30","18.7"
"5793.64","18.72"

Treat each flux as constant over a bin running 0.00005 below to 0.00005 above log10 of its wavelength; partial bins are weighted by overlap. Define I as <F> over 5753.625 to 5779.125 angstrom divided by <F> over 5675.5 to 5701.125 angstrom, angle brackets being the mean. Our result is 1.04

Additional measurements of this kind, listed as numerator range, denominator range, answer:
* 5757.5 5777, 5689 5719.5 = 1.05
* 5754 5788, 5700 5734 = 1.04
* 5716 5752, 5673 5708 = 1.02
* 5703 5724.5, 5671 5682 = 0.94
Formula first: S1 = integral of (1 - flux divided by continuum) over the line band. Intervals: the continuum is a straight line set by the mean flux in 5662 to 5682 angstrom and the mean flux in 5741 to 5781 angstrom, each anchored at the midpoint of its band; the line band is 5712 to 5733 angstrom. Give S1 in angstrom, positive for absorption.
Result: 0.62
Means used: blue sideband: 18.1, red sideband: 18.3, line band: 17.7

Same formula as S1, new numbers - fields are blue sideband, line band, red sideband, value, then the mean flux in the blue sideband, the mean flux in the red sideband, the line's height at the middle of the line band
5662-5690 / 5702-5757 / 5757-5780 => 0.7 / 17.7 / 18.2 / 18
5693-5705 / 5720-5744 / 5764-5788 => -0.2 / 17.6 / 18.2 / 17.9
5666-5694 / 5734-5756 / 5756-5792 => -0.1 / 17.5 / 18.3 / 18.1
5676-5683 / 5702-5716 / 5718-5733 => 0.9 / 18.5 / 17.9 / 18.1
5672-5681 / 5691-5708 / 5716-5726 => 0.7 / 18.6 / 18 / 18.3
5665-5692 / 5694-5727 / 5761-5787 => 0.5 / 17.6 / 18.2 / 17.8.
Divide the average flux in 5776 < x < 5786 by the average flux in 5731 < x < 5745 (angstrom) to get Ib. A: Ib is 1.01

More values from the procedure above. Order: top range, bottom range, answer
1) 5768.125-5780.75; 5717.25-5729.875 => 1.01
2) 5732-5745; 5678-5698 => 1.04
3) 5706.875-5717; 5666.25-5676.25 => 0.96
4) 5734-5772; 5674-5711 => 1.04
